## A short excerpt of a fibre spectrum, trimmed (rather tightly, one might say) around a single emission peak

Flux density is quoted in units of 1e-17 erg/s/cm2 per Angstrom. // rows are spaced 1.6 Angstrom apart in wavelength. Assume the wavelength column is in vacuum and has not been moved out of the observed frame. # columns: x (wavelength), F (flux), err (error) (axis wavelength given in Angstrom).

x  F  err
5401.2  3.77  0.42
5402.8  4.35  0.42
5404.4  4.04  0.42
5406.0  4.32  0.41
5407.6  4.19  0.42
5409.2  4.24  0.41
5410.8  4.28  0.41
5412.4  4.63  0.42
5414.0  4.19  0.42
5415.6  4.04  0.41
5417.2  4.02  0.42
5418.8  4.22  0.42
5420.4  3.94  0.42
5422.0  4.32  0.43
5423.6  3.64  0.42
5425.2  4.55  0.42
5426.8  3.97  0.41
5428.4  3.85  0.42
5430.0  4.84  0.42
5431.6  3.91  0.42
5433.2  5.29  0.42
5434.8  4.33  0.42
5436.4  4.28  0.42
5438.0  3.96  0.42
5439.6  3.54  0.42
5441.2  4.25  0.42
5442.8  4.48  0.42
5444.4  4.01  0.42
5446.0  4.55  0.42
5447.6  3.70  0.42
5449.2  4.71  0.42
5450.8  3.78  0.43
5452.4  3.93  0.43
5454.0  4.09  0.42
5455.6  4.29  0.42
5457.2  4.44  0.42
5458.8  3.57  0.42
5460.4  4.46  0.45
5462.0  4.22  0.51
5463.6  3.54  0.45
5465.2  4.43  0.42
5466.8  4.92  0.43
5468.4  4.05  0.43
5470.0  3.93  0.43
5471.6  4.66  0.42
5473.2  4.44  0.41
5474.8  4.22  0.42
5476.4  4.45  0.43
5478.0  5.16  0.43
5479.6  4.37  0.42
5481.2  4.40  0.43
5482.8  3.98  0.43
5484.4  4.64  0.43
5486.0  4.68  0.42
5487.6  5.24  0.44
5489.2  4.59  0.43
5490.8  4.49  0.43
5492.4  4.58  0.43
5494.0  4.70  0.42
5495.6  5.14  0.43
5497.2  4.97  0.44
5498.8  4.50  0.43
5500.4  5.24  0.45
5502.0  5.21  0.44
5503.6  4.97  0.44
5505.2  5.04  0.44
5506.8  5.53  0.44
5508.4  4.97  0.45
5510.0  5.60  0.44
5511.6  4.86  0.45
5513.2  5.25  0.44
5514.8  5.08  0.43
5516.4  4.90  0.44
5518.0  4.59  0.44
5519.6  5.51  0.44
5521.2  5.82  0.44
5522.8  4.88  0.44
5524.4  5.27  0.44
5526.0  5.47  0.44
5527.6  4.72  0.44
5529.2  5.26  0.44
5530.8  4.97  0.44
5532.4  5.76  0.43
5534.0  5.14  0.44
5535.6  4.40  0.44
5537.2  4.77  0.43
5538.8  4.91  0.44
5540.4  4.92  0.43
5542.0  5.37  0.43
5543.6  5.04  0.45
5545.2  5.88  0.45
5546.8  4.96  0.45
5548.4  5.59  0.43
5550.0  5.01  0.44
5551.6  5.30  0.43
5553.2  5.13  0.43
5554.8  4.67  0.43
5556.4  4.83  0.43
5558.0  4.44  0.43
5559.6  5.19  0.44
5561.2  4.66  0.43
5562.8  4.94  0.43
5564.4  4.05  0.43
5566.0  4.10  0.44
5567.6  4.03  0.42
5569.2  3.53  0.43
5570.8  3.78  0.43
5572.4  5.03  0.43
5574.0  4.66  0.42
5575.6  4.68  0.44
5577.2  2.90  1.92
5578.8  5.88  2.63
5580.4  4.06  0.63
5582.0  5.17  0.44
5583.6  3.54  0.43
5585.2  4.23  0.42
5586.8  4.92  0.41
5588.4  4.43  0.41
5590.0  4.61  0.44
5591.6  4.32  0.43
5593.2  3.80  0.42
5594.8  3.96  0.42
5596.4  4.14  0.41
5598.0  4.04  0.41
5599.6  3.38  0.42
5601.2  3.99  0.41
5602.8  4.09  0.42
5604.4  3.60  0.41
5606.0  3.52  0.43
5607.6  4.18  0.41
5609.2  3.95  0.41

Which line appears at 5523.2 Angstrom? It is C III]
